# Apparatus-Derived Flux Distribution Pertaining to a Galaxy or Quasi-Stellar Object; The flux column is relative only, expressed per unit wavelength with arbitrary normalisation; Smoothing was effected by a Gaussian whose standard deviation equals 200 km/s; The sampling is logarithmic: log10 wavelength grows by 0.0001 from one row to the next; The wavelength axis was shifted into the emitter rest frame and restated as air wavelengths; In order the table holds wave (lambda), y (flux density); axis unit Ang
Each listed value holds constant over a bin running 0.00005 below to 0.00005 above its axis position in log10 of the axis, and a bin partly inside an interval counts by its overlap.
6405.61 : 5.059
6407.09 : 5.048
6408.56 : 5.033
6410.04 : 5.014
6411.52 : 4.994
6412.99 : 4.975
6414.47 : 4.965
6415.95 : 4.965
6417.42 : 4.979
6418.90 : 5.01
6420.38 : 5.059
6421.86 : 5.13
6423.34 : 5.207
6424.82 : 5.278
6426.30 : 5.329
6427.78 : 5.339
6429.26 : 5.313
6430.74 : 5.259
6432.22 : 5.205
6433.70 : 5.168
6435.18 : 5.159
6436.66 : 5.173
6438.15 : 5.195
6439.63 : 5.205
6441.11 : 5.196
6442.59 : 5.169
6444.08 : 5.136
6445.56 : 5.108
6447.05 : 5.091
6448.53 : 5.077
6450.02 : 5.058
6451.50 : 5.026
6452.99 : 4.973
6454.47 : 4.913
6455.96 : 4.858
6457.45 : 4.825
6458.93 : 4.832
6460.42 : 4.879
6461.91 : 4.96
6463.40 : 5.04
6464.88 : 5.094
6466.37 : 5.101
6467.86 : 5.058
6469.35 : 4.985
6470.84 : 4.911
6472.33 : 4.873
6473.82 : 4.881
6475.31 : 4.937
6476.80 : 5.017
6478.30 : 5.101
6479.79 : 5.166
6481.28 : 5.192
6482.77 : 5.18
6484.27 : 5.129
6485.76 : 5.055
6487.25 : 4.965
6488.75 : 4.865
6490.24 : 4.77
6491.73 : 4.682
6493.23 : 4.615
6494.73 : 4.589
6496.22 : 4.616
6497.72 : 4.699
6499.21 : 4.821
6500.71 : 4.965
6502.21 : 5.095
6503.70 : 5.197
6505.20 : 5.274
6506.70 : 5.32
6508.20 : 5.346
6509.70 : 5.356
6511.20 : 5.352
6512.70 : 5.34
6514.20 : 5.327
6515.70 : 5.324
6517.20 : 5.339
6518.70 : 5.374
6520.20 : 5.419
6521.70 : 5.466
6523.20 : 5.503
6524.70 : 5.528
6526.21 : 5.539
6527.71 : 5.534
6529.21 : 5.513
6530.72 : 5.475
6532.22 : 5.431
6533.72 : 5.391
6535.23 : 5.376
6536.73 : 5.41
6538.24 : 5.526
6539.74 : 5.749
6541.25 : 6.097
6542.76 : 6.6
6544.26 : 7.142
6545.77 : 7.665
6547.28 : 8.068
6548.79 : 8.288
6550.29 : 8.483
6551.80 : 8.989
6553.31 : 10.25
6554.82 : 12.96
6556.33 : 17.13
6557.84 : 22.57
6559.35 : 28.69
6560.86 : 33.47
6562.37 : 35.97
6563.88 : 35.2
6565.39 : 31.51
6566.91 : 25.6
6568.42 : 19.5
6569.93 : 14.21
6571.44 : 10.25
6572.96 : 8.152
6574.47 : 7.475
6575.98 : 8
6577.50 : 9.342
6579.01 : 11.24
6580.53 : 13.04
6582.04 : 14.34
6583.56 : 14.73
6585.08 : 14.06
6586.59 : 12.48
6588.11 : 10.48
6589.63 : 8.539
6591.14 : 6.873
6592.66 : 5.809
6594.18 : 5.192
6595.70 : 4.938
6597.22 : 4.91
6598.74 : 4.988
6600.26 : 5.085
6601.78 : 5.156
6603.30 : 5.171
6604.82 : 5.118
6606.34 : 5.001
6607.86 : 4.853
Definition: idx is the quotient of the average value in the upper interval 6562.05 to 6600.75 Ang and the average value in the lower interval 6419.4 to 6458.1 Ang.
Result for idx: 2.5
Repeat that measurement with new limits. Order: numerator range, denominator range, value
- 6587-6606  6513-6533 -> 1.12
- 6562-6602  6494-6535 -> 2.42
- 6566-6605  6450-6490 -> 1.99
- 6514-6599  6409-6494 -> 2.18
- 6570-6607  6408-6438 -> 1.65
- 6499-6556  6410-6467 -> 1.23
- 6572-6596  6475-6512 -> 1.95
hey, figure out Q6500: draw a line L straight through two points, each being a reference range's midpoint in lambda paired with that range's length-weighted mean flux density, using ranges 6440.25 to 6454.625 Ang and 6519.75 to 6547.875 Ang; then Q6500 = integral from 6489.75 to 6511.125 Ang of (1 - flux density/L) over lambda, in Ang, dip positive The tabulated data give 2.39 Ang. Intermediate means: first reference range 5.08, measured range 4.97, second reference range 5.91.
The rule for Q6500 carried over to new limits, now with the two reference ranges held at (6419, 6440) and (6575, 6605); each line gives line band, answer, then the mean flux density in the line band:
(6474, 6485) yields 2.0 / 5.09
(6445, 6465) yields 2.6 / 4.98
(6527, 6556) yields 1.4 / 7.2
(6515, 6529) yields 3.3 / 5.45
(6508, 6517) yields 2.1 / 5.34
